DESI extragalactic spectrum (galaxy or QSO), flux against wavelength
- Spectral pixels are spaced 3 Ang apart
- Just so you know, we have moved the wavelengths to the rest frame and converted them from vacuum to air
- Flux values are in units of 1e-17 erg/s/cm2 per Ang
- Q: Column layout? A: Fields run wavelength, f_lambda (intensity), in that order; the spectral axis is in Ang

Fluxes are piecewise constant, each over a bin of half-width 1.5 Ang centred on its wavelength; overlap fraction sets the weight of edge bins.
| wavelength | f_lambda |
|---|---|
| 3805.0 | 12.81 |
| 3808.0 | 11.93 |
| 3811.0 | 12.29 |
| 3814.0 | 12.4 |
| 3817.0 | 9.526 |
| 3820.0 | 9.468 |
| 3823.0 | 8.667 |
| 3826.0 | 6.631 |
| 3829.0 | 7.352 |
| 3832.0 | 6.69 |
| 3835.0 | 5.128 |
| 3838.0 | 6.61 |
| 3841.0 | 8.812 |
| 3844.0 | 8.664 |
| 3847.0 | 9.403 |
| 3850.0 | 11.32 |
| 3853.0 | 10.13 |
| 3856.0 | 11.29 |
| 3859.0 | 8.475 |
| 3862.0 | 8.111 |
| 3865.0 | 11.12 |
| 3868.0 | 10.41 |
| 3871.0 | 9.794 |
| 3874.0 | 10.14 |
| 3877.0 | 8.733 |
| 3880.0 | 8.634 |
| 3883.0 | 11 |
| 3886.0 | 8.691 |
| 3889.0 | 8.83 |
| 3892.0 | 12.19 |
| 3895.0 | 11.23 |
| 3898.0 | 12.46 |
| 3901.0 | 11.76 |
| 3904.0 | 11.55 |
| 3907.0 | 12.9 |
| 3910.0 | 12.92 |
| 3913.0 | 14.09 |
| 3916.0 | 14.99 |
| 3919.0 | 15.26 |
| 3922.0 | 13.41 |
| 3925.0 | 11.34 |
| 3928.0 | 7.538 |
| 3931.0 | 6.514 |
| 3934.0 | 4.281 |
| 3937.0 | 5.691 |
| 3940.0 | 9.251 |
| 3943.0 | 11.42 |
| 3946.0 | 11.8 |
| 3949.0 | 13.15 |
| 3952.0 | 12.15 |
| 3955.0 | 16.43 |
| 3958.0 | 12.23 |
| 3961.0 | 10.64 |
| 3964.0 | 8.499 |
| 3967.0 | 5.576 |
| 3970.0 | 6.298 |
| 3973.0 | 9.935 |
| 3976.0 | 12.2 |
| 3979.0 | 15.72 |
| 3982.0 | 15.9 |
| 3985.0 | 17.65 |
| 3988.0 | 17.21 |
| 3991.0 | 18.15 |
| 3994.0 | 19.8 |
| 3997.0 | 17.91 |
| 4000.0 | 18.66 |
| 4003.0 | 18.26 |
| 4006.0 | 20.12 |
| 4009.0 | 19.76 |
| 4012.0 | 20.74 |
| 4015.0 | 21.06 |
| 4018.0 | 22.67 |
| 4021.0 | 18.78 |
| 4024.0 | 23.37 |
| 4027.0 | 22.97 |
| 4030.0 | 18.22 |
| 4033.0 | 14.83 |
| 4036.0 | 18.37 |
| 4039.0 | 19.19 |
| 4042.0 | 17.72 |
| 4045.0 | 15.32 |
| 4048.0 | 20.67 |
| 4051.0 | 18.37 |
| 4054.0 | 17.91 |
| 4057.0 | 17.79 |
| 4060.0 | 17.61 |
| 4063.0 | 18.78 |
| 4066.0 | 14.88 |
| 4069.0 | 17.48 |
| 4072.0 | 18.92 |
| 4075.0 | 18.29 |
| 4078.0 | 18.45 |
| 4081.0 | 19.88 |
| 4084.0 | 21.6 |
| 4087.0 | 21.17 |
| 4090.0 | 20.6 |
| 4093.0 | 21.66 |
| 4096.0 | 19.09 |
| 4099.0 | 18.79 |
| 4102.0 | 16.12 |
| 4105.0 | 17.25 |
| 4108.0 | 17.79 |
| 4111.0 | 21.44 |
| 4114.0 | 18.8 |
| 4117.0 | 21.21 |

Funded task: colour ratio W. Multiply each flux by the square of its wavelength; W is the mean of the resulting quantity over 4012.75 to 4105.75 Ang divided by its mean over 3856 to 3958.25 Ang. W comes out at 1.89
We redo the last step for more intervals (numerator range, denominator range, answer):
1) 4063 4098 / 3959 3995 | 1.55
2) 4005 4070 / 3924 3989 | 1.80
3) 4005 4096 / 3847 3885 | 2.13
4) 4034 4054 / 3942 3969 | 1.69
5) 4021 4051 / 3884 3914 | 1.75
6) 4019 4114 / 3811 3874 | 2.32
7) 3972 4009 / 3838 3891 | 1.90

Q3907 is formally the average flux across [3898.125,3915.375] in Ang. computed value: 12.7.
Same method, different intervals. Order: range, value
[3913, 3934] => 11.2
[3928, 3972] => 9.5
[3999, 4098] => 19.2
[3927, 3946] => 7.79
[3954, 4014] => 15.1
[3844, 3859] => 10.1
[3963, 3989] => 12.1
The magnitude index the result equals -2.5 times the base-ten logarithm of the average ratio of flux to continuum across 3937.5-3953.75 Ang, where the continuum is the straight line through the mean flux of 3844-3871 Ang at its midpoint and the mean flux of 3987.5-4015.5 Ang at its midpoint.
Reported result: 0.36 mag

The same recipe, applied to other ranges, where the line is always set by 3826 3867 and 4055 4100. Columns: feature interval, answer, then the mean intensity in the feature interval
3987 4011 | -0.21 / 18.8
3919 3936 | 0.31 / 9.12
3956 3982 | 0.32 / 10.6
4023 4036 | -0.16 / 19.5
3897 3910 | -0.10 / 12.2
